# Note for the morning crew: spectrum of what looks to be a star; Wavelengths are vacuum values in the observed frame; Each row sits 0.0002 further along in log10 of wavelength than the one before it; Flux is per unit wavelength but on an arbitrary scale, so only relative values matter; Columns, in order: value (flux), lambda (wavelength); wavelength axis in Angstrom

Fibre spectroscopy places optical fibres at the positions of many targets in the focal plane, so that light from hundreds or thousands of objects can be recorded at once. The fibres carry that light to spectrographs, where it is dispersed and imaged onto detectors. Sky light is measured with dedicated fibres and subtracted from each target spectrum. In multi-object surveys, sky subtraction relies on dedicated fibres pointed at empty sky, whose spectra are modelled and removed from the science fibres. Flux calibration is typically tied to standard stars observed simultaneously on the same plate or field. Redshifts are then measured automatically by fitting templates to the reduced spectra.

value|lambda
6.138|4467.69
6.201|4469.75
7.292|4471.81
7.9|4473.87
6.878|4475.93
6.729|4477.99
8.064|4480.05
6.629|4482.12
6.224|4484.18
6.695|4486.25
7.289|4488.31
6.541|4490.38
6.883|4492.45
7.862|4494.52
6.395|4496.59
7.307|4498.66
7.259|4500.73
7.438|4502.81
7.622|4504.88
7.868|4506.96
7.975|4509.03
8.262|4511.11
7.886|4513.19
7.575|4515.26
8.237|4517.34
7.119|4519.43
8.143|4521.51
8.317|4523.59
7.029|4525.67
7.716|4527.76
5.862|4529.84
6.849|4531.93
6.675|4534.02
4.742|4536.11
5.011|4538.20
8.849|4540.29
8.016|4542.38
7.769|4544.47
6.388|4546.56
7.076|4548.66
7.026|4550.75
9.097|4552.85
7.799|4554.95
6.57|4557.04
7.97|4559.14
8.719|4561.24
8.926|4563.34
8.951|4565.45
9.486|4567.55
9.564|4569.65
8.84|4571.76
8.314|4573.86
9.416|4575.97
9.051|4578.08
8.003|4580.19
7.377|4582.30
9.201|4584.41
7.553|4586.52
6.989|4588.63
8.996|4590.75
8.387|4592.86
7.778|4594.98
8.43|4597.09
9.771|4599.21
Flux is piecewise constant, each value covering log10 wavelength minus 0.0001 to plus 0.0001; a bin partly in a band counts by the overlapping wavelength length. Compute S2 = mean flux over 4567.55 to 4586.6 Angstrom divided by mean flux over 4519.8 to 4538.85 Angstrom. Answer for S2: 1.3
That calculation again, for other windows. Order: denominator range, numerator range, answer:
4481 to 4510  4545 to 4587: 1.16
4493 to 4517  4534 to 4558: 0.94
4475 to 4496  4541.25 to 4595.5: 1.18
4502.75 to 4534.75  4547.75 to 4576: 1.11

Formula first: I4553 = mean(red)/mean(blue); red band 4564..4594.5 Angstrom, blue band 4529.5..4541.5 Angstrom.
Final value 1.34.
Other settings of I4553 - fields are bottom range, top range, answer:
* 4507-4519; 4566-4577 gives 1.15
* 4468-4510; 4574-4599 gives 1.17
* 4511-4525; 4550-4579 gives 1.09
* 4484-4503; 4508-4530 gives 1.10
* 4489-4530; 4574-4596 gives 1.10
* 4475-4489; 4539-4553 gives 1.10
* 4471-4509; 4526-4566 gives 1.02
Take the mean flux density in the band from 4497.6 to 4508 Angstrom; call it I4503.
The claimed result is 7.5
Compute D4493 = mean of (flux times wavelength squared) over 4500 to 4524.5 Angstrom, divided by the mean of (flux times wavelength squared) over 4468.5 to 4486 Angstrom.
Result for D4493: 1.14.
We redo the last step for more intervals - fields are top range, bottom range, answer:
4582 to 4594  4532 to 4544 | 1.23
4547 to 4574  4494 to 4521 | 1.12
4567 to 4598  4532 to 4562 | 1.19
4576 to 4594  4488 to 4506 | 1.20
